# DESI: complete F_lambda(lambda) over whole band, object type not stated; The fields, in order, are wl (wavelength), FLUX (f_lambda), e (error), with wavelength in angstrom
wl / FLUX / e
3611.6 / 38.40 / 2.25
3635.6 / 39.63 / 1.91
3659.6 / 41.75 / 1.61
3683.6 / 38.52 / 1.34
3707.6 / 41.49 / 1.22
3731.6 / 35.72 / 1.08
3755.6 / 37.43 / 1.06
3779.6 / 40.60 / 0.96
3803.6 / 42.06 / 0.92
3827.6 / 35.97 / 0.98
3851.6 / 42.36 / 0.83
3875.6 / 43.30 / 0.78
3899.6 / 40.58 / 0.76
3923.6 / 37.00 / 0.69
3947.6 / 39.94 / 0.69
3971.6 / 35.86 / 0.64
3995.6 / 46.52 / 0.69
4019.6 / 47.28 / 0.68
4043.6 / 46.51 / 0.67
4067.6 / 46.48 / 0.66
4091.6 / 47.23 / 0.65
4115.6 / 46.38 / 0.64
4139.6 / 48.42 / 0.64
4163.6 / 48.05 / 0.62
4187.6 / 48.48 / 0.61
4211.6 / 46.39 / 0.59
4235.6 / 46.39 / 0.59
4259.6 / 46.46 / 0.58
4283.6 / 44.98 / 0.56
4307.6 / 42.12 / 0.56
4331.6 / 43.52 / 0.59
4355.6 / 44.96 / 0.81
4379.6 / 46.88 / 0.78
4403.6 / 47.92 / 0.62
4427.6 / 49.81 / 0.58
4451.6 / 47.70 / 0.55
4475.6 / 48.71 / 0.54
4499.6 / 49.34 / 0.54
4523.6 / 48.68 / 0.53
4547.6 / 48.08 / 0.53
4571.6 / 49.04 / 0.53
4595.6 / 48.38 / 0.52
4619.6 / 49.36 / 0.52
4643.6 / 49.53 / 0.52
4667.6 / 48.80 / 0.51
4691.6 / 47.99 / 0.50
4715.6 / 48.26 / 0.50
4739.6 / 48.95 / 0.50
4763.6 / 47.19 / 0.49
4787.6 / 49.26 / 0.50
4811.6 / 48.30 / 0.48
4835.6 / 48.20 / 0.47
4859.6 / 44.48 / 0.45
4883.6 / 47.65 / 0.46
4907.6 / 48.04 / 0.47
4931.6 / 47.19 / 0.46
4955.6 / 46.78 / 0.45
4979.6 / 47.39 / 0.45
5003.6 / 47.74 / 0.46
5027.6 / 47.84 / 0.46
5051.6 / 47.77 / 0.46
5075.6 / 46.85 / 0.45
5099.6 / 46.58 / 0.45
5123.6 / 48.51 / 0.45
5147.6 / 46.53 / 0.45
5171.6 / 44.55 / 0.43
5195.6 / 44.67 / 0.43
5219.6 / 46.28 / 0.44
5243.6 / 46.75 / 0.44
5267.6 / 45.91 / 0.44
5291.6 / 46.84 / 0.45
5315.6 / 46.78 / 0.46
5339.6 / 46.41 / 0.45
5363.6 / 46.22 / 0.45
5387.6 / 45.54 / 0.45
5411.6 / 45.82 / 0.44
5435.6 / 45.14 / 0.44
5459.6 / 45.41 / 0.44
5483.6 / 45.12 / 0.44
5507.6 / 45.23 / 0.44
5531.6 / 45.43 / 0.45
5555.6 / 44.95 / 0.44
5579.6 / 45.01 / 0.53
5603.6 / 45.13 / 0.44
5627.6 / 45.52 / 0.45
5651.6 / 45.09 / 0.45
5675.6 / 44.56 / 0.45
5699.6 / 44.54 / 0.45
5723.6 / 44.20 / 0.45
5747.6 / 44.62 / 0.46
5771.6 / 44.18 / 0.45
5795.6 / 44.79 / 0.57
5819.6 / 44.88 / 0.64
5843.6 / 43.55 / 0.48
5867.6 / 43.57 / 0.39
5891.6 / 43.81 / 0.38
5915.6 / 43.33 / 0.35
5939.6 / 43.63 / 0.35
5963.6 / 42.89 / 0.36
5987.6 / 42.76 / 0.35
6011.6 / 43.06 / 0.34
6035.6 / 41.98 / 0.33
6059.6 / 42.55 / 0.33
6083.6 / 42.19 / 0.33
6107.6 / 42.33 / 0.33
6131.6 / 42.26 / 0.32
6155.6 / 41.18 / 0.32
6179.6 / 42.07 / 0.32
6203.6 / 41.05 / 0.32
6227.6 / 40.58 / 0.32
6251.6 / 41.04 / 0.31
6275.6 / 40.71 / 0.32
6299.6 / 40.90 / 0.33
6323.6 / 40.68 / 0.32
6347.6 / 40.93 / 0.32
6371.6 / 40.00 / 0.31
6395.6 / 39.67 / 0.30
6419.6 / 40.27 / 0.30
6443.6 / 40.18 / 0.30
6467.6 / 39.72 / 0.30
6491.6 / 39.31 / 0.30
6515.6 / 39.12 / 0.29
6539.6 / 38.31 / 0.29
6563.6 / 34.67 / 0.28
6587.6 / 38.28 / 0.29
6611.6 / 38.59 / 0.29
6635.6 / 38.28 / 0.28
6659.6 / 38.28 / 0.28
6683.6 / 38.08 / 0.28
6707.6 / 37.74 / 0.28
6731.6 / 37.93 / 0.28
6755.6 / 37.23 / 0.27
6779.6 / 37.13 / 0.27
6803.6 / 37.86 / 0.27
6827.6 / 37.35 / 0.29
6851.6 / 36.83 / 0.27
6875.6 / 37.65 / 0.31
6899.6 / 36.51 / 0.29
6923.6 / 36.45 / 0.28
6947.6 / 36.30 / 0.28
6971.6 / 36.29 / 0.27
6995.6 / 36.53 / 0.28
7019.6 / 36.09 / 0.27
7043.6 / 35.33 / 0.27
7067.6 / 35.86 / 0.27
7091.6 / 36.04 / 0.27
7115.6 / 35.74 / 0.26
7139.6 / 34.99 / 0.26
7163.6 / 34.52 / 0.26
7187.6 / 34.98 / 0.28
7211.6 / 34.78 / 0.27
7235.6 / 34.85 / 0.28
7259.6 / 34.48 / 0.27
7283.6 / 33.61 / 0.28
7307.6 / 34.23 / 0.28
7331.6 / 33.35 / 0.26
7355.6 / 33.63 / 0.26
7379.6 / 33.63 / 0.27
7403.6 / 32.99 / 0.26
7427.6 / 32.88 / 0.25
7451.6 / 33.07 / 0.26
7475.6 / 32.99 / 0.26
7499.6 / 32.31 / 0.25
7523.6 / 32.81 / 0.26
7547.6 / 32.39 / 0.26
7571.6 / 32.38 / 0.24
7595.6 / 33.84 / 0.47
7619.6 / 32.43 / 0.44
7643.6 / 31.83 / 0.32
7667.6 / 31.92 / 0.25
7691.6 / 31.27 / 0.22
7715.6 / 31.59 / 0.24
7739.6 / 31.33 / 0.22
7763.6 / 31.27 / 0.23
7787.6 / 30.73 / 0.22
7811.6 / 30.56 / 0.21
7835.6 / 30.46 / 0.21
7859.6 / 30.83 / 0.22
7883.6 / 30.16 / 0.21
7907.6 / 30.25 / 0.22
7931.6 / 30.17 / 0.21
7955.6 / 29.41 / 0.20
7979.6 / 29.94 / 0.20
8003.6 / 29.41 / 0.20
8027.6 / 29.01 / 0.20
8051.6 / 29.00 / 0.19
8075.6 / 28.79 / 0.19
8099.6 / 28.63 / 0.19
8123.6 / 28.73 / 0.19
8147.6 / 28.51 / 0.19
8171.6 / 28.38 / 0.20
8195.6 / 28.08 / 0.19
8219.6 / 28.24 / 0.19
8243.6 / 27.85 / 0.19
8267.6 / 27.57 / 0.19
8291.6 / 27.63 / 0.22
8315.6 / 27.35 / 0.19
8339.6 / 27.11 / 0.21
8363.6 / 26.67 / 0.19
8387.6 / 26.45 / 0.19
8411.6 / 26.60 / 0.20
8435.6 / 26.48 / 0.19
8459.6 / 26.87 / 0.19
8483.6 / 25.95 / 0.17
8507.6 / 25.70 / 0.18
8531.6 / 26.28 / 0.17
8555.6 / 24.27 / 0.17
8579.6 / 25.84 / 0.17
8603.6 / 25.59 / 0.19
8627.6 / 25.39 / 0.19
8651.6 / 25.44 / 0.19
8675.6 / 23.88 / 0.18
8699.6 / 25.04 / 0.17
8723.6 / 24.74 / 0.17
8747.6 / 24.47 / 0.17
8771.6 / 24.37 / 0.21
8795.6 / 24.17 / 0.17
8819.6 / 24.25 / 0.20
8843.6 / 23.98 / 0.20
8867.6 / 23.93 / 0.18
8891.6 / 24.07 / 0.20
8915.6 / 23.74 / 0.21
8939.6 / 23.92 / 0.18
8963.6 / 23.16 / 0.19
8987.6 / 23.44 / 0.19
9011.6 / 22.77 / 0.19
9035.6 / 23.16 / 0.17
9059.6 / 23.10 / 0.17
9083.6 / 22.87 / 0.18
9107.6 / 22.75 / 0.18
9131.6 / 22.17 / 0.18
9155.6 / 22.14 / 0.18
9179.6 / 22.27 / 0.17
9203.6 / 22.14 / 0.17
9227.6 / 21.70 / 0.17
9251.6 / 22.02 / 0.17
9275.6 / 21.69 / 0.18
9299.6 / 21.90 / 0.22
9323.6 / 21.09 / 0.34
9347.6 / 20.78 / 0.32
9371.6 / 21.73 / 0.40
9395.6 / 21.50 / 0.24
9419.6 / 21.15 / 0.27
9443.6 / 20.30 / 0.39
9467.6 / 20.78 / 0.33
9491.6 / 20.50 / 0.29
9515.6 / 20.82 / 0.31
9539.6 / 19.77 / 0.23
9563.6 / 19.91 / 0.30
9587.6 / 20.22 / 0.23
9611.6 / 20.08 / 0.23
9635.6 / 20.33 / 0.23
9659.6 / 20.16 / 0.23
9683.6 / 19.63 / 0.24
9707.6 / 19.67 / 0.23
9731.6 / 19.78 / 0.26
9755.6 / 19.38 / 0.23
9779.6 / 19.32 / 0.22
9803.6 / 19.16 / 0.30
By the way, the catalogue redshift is 0.000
